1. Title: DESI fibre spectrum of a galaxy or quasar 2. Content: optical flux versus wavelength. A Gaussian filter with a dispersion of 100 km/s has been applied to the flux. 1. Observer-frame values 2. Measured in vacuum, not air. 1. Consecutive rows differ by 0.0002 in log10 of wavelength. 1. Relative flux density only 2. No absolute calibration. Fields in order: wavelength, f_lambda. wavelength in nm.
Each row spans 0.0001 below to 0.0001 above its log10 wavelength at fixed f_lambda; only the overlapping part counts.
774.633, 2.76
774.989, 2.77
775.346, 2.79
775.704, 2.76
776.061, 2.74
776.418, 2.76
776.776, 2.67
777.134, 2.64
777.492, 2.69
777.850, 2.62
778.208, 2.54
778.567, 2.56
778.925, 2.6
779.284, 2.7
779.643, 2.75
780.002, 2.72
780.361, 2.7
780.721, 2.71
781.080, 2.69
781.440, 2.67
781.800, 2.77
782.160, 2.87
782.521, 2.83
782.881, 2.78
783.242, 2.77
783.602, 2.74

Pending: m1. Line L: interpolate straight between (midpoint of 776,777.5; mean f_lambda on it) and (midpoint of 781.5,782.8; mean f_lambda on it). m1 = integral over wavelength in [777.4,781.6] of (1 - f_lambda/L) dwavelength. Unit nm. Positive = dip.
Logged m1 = 0.14 nm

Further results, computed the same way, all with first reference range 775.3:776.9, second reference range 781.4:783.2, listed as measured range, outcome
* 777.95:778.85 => 0.06 nm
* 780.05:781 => 0.02 nm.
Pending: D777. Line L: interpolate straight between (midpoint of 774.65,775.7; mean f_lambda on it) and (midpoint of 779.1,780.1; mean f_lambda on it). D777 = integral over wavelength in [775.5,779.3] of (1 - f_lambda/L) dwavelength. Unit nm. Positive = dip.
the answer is 0.12 nm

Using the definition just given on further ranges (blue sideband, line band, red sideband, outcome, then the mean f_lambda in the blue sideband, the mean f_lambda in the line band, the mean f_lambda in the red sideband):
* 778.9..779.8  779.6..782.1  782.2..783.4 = 0.018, 2.7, 2.72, 2.8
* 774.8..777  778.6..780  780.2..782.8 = 0.037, 2.75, 2.68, 2.75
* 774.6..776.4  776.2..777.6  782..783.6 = 0.041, 2.77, 2.69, 2.8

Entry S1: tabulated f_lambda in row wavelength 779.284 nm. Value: 2.7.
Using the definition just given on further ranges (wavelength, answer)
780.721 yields 2.71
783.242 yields 2.77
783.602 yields 2.74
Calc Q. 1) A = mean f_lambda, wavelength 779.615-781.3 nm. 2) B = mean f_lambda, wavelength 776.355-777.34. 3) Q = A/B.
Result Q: 1.01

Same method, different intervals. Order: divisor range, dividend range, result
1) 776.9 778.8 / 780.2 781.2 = 1.03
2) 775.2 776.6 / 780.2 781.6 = 0.98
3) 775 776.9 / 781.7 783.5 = 1.02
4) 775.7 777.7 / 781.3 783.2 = 1.03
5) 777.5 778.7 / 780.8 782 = 1.05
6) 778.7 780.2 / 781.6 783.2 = 1.04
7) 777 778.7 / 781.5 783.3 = 1.07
